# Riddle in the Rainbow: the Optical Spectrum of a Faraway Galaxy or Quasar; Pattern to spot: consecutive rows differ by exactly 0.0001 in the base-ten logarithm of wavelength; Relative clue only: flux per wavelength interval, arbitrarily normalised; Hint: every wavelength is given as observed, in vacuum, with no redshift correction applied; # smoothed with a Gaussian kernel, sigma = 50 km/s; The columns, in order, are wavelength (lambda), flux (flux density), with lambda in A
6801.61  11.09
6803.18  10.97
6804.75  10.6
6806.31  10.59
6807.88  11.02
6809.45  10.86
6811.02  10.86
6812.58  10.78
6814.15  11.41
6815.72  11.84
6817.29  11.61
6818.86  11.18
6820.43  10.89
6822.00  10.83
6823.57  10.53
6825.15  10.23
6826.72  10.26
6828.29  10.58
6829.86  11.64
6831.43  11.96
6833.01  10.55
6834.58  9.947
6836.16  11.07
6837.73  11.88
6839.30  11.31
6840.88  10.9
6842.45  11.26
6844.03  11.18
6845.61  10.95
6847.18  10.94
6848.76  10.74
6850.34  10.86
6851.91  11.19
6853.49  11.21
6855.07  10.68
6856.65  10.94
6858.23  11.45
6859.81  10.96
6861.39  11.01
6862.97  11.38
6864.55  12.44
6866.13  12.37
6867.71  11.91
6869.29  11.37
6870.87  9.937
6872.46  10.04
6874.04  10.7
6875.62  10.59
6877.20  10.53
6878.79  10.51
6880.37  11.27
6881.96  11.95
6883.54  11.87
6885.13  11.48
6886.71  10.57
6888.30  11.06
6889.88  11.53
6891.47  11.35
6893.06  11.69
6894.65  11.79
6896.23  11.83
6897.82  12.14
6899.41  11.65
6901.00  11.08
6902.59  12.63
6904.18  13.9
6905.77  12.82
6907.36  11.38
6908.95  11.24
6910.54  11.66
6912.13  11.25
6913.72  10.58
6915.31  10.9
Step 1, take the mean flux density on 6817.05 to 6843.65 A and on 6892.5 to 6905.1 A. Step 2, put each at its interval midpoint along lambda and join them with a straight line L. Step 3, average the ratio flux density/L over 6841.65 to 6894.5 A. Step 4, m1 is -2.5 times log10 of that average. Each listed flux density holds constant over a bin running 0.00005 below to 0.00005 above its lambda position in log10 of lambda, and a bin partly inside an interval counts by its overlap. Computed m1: 0.04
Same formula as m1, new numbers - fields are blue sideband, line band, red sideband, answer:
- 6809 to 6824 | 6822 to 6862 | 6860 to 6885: 0.02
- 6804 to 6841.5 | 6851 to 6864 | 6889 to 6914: 0.02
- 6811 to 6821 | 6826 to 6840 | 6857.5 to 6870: 0.04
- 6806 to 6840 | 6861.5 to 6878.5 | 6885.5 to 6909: 0.04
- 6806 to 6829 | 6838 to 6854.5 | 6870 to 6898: -0.01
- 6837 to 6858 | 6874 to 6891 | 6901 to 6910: 0.06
